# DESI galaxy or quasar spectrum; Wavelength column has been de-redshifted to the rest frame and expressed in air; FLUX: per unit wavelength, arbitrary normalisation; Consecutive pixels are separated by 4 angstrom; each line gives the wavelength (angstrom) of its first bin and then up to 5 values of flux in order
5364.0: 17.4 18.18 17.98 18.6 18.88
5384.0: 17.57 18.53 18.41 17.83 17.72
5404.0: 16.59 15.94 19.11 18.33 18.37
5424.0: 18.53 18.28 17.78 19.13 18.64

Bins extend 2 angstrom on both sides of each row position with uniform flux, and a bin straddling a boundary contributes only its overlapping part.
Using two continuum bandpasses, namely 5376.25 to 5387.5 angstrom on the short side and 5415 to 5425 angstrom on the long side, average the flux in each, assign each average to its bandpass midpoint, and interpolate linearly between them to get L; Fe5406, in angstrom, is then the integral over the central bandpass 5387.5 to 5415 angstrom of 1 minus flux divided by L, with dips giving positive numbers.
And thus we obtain 1.0 angstrom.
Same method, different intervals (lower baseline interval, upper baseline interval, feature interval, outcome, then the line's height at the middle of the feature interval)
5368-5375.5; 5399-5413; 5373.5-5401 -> -0.8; 17.7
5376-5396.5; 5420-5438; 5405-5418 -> 0.5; 18.4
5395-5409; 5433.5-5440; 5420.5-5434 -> 0.1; 18.4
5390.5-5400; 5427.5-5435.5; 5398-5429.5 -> 0.4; 18.1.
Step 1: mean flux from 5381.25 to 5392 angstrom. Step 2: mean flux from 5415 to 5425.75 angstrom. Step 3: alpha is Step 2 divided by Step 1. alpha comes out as 1.01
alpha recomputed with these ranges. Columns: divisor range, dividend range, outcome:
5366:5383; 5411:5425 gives 1.01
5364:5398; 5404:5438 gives 0.99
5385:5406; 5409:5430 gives 1.03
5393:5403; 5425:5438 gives 1.04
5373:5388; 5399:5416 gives 0.95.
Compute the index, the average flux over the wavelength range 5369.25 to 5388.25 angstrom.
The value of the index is 18.3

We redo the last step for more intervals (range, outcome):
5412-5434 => 18.3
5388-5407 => 17.6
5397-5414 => 17.4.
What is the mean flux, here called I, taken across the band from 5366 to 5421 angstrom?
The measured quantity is 18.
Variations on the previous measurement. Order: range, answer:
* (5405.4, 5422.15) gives 17.9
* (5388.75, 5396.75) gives 18.2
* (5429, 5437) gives 18.3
